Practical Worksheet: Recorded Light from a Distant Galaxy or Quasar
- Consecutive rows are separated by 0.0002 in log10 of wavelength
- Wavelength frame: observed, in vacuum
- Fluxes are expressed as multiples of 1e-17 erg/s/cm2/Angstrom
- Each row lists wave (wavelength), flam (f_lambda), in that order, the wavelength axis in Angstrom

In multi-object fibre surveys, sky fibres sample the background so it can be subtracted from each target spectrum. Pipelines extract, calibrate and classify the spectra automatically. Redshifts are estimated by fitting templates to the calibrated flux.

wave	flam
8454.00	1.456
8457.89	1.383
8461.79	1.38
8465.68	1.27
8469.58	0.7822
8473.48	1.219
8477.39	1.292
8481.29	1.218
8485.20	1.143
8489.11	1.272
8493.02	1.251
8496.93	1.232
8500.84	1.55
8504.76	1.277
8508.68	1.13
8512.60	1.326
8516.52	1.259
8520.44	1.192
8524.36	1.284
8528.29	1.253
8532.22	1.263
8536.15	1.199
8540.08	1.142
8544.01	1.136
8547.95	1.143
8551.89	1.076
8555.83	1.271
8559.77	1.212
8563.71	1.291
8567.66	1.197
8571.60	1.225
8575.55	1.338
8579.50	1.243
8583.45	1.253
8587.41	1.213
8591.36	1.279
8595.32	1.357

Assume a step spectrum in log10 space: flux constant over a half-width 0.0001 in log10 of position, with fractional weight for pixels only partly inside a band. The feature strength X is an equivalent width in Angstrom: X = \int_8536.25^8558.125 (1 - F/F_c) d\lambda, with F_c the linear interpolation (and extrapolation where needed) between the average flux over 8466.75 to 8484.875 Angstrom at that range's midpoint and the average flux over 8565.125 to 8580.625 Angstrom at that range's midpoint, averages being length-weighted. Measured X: 1.1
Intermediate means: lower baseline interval 1.14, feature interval 1.16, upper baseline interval 1.25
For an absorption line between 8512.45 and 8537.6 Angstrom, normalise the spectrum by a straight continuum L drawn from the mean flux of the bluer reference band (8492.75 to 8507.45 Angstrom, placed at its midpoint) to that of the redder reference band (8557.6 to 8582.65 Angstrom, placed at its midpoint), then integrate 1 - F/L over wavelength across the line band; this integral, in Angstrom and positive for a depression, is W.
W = 1.0 Angstrom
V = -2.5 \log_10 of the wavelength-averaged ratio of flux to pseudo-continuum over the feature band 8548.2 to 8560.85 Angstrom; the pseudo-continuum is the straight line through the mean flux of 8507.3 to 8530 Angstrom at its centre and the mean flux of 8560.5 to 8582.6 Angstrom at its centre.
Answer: 0.07 mag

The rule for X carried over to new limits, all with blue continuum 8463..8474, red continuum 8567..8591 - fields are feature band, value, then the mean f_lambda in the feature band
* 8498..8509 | -1.9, 1.34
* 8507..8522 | -0.9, 1.23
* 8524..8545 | -0.4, 1.21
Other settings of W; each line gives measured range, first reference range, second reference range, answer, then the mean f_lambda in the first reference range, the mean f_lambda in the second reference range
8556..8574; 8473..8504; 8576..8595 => 0.4 Angstrom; 1.27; 1.26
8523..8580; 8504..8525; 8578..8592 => 1.2 Angstrom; 1.24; 1.24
